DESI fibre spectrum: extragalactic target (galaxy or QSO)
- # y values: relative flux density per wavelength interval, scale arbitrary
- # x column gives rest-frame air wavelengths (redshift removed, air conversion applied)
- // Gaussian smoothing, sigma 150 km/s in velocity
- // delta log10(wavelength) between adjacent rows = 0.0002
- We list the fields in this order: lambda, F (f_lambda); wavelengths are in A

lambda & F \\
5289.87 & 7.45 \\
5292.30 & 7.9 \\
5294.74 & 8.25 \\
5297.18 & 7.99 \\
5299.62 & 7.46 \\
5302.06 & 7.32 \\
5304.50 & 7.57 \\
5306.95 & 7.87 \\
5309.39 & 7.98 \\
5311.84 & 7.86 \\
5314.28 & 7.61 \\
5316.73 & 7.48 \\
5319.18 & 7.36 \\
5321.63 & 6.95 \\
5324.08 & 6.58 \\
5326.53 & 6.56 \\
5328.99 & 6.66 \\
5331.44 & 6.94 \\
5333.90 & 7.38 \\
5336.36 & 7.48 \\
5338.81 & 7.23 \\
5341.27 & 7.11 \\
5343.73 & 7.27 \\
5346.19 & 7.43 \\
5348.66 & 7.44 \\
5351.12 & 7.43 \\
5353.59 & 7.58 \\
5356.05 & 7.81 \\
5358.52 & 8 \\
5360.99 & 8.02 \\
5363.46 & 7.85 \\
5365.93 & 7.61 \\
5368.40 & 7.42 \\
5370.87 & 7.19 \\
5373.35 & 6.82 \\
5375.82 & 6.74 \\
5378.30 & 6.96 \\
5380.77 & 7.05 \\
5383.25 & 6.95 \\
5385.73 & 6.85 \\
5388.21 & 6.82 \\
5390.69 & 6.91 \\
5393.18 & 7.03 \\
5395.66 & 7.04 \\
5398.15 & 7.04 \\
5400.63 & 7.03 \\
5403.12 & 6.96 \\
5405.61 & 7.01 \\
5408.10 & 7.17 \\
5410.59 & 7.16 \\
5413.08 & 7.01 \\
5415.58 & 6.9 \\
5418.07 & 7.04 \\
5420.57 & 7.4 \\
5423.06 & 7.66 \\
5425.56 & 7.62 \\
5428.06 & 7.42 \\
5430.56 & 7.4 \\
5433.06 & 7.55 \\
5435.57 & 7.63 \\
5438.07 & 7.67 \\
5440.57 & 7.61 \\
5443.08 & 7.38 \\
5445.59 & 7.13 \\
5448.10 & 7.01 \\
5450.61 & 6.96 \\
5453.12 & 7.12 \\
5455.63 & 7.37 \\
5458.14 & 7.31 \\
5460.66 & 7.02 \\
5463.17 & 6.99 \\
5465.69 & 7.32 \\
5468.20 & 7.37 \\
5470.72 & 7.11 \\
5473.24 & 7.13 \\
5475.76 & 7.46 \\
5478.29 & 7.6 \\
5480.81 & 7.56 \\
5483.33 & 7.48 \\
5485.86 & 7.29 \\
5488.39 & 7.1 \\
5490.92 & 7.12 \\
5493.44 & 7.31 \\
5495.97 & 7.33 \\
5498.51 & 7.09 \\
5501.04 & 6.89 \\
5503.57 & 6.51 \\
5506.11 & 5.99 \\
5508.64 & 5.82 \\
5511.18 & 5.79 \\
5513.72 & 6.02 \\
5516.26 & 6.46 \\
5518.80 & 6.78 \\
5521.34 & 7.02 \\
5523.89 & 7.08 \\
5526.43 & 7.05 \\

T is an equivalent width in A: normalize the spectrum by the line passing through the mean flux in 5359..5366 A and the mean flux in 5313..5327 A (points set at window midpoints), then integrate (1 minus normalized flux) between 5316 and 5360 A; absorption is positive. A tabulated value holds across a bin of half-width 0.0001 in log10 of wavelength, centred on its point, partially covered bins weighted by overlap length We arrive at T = 1.08 A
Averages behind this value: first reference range 7.13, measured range 7.26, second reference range 7.88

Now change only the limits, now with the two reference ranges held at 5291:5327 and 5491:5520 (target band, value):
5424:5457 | -2.3 A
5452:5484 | -2.6 A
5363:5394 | 0.5 A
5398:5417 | 0.0 A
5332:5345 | 0.2 A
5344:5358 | -0.4 A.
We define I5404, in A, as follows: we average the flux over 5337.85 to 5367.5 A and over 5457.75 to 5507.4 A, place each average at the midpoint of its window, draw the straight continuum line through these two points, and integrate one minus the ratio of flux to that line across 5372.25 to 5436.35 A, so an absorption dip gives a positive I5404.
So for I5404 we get 2.4 A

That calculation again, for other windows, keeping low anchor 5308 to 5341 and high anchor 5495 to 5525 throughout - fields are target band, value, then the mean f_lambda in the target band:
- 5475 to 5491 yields -1.8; 7.38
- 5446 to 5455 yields -0.4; 7.06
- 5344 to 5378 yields -1.7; 7.47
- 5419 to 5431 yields -1.1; 7.49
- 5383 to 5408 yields 0.0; 6.97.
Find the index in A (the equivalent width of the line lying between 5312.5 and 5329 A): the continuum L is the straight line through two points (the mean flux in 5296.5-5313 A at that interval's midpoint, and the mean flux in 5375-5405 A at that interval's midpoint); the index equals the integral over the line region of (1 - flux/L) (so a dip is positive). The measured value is 1.1 A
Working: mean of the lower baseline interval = 7.71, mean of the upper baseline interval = 6.95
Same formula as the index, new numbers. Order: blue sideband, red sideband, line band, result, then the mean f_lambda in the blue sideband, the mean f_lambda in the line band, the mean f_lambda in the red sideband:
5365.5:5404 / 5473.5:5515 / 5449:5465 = -0.44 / 7.02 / 7.13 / 6.9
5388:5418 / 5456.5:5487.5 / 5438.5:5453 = -0.09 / 7.01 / 7.23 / 7.3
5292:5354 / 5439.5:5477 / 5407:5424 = 0.21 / 7.4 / 7.18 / 7.22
